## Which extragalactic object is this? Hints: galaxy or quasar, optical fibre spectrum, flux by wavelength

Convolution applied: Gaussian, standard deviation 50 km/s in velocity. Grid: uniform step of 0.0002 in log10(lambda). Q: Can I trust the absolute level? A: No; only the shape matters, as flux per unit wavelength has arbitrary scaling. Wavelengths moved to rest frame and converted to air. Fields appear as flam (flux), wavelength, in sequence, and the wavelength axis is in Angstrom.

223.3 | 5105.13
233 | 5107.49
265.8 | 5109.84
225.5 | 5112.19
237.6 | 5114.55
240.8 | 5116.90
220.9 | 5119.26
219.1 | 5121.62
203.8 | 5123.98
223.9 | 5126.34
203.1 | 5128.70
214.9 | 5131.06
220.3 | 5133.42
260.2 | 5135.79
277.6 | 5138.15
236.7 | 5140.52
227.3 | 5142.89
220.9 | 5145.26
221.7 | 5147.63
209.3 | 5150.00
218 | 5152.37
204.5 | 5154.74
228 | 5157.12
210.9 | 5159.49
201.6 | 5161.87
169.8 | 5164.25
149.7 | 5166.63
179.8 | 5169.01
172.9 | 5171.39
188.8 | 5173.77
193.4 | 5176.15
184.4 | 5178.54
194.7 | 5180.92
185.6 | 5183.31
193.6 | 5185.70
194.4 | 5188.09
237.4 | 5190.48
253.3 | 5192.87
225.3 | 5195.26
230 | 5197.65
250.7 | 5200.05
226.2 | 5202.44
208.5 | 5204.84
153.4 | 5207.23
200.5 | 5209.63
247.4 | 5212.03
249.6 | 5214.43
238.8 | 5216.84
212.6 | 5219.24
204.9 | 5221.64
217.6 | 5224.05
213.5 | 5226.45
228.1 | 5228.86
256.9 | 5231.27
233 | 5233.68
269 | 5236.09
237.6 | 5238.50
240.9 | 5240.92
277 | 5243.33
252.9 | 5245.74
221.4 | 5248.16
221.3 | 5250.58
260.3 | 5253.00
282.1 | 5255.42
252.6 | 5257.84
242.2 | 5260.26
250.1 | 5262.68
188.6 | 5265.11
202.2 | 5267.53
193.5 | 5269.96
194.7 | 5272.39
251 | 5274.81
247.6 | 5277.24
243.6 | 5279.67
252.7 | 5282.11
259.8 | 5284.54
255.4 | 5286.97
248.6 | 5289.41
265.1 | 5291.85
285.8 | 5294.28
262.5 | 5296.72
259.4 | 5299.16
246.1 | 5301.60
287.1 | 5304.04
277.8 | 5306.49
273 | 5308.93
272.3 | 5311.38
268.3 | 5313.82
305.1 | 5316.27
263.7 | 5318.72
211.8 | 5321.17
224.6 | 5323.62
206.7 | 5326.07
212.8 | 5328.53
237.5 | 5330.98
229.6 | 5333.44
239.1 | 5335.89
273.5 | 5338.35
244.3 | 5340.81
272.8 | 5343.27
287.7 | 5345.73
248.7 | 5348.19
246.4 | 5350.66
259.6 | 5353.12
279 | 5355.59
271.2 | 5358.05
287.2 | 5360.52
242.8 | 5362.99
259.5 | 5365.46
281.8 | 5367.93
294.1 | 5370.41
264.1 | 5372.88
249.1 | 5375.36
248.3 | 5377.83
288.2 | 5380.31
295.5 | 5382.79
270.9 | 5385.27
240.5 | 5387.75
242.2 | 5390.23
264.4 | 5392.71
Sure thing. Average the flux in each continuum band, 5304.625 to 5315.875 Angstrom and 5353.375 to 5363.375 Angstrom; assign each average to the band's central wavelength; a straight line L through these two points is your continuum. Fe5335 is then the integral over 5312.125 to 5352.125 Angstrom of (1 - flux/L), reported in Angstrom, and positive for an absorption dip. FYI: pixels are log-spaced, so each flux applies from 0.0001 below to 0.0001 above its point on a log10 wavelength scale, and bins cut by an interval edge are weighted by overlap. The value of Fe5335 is 3.7 Angstrom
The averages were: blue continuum 276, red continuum 271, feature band 249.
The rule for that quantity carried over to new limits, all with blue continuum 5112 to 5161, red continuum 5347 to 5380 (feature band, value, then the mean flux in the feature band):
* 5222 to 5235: 0.7 Angstrom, 229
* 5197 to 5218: 1.3 Angstrom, 223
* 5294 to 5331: 0.0 Angstrom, 256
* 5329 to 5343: 0.8 Angstrom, 245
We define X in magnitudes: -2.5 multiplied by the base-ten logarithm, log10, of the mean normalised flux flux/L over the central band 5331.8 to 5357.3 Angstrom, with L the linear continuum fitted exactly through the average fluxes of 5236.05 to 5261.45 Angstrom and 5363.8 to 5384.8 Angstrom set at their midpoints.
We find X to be 0.04 mag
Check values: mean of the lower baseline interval 250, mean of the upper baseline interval 272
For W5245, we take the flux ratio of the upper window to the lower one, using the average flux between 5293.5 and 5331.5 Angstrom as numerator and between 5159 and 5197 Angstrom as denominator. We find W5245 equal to 1.30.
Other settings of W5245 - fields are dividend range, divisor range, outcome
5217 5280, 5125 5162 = 1.05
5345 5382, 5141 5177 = 1.33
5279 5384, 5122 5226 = 1.22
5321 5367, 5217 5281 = 1.07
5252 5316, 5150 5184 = 1.31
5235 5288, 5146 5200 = 1.18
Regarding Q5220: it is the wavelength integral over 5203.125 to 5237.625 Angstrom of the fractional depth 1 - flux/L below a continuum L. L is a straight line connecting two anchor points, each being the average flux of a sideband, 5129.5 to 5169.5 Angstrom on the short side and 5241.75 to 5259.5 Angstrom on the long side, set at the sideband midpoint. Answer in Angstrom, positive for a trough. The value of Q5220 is 2.46 Angstrom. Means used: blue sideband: 215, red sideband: 252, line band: 224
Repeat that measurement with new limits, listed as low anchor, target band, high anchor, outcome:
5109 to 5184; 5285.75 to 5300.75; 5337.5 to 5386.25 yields -0.7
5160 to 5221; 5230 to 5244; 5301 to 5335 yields -1.8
